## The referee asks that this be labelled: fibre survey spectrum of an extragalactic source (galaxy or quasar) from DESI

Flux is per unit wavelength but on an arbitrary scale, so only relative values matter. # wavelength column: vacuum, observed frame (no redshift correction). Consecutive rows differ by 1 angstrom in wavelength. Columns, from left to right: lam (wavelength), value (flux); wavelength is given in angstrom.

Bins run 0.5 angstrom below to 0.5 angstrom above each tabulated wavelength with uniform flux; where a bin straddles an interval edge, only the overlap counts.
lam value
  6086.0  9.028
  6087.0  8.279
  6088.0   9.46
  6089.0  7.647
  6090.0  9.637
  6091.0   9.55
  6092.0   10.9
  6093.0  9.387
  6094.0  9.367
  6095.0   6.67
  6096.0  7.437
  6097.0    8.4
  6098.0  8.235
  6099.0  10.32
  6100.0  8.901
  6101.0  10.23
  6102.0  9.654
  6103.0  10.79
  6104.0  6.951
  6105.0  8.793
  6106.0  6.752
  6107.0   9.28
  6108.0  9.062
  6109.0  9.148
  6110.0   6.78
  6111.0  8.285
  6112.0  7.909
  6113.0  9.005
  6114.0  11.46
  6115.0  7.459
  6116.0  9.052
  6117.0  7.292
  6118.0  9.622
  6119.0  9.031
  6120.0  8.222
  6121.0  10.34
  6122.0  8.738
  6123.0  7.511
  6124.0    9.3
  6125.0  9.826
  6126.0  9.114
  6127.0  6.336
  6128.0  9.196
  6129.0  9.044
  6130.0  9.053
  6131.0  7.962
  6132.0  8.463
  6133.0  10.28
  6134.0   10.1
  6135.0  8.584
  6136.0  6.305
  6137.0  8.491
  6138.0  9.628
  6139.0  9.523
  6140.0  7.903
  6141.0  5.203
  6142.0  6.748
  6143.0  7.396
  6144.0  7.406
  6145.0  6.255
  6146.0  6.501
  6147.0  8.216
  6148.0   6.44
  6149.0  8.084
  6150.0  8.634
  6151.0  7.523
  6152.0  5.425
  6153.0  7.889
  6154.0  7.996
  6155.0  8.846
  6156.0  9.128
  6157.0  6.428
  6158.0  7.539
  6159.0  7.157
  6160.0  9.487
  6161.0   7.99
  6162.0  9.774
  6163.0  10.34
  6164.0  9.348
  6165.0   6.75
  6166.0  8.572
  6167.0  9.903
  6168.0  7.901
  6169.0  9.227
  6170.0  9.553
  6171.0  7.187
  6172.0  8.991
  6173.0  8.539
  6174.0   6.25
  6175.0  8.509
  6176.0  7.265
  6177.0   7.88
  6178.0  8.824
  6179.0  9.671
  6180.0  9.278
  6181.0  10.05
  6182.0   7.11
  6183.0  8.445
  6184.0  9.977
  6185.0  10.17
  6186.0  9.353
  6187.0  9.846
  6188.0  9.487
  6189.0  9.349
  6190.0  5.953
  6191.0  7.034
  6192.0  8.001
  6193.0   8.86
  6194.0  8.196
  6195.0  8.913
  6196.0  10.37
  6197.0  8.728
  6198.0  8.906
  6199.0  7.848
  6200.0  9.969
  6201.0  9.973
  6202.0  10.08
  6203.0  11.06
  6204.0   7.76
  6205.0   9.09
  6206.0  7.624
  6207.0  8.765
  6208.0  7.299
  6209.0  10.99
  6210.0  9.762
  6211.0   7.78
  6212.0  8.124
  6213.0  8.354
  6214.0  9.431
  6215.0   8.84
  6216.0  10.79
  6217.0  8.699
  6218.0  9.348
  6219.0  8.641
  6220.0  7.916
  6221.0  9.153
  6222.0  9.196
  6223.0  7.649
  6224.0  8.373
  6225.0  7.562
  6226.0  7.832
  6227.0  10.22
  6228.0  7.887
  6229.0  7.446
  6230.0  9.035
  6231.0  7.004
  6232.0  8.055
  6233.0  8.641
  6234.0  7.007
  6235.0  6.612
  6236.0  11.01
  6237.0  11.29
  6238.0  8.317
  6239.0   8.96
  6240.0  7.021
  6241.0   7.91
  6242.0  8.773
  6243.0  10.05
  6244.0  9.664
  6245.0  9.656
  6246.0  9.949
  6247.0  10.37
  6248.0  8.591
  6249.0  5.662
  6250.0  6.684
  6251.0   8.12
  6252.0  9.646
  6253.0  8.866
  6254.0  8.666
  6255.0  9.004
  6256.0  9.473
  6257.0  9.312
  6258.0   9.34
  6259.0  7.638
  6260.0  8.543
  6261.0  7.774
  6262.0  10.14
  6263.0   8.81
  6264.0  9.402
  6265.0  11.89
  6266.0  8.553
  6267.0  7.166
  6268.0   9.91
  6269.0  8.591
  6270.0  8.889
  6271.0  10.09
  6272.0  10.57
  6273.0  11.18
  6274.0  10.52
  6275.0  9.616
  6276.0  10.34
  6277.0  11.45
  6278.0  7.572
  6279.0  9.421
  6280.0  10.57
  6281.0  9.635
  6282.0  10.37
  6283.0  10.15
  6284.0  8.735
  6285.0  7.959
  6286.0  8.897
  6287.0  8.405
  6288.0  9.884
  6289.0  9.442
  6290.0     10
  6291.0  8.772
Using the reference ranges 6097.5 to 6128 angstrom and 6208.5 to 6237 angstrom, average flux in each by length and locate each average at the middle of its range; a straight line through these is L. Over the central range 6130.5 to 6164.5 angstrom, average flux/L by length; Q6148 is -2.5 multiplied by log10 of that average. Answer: 0.093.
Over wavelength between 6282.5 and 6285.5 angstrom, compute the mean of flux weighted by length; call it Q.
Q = 8.95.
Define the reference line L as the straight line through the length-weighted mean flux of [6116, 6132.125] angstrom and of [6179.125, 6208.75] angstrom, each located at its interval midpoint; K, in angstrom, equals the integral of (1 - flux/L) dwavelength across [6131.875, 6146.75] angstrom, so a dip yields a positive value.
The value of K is 1.4 angstrom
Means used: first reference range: 8.71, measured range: 7.91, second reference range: 8.91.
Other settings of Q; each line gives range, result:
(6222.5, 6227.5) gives 8.33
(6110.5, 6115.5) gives 8.82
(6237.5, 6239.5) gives 8.64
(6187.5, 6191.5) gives 7.96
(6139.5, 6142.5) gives 6.62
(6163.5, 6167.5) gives 8.64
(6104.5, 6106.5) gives 7.77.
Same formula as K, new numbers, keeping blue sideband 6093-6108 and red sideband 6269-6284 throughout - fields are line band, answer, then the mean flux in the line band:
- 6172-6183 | 1.1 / 8.37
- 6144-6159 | 2.6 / 7.48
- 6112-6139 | 0.3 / 8.82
